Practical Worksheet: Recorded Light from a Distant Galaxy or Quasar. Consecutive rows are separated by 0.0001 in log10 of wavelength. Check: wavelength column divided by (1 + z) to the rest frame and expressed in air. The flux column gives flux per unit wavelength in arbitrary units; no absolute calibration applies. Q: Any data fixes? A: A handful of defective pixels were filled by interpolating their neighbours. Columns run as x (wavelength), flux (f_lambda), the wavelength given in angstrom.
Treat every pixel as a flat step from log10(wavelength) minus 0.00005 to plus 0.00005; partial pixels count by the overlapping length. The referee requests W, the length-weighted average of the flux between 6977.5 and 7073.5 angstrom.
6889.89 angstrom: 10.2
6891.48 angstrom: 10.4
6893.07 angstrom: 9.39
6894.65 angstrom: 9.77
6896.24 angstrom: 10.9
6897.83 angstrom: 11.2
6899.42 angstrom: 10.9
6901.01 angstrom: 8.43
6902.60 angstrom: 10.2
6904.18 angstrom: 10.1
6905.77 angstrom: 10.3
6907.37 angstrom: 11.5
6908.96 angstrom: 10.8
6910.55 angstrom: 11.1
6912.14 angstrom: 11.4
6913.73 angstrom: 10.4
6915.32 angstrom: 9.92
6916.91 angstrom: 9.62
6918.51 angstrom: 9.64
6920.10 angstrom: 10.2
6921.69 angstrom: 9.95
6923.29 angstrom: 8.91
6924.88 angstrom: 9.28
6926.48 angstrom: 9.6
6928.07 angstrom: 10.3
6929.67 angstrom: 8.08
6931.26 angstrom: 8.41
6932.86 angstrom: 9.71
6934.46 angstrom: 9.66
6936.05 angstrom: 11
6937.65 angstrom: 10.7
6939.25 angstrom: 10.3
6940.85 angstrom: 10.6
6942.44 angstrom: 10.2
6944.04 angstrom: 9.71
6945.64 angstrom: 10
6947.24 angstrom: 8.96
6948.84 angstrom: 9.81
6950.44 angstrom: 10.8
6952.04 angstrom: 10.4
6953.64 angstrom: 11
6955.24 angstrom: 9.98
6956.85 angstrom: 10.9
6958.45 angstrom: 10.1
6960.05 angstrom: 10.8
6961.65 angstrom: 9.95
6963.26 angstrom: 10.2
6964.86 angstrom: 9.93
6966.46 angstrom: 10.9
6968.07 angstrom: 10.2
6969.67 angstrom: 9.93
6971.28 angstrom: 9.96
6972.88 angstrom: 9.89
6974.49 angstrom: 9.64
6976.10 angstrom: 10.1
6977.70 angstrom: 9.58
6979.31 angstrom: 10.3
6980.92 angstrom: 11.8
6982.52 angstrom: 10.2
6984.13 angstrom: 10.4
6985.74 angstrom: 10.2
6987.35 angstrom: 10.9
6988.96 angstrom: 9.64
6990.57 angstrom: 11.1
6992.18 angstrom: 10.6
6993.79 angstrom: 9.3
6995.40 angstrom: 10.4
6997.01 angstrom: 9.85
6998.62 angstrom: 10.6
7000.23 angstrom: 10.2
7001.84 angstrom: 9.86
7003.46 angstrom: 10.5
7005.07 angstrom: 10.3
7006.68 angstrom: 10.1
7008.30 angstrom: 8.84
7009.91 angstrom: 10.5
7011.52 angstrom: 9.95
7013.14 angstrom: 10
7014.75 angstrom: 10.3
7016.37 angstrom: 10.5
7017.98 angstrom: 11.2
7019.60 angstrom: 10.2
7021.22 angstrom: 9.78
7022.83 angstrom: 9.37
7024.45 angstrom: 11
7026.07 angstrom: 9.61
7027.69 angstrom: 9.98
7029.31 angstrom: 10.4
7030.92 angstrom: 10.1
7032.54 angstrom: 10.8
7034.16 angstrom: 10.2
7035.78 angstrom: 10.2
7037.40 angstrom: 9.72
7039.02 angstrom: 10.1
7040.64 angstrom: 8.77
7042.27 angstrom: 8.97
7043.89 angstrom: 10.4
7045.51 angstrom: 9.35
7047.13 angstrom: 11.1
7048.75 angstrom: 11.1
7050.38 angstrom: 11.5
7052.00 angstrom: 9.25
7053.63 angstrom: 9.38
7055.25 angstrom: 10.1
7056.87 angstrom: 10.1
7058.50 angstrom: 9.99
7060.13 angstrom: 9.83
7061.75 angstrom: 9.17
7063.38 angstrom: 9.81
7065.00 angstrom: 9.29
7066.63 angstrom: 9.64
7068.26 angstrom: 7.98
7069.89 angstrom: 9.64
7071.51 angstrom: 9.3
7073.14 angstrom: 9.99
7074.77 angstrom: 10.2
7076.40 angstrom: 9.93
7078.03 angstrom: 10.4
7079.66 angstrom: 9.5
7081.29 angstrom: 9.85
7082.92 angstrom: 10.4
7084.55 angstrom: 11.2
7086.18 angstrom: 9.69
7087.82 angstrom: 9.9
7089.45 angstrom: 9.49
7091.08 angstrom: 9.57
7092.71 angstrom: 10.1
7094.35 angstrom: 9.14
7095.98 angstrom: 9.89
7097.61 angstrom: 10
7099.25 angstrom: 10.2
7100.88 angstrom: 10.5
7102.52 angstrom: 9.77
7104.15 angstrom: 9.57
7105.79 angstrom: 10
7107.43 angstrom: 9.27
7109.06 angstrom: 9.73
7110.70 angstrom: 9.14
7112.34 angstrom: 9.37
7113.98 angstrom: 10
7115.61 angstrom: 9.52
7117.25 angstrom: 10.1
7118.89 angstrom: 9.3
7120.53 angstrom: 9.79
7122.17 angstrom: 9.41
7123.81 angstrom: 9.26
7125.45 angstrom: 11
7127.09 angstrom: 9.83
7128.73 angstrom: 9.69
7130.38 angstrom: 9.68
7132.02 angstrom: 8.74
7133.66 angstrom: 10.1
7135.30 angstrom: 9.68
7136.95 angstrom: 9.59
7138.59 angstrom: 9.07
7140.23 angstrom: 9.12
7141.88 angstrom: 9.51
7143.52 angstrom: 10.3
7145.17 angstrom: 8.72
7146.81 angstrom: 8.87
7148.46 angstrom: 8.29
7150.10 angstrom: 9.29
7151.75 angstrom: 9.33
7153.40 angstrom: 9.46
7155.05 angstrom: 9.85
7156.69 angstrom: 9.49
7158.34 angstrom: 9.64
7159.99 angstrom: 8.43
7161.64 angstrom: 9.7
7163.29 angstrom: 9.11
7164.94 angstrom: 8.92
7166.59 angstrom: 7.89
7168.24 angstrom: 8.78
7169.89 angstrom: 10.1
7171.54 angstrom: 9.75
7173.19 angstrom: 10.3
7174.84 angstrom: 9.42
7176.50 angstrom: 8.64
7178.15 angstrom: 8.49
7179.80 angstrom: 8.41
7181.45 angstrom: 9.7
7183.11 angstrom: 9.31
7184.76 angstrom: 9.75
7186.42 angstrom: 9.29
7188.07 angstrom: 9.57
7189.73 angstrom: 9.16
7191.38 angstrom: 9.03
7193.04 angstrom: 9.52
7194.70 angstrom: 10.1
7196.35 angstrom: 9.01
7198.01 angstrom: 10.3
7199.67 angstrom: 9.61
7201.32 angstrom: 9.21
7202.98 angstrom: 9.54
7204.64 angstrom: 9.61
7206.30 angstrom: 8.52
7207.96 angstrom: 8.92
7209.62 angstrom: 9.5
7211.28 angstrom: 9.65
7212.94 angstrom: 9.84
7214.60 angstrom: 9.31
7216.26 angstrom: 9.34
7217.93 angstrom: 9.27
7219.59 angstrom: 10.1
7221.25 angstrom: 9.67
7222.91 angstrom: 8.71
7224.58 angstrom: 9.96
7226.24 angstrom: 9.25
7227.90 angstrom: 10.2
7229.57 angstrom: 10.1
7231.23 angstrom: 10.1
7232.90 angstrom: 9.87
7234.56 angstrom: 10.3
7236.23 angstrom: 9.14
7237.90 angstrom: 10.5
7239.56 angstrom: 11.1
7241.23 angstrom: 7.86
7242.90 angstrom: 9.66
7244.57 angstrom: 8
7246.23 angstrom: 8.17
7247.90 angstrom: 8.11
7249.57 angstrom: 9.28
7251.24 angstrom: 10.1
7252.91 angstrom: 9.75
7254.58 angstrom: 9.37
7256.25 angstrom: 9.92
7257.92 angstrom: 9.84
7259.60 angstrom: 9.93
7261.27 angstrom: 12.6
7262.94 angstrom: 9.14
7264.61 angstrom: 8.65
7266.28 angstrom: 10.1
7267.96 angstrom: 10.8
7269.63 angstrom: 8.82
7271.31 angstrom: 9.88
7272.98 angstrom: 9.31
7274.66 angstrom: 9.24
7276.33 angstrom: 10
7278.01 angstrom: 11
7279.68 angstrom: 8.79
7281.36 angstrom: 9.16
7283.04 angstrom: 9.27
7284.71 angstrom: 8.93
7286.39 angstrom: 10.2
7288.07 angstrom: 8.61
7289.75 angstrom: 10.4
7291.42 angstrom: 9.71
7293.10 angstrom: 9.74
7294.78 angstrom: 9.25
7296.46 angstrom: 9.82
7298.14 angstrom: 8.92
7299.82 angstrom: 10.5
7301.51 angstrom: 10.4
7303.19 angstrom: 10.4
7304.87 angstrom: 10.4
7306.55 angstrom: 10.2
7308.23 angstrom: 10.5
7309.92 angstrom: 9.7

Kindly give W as 10.1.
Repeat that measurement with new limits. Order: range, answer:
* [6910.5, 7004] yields 10.1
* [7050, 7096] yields 9.78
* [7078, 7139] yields 9.77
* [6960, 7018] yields 10.2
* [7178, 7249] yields 9.42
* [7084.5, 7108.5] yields 9.84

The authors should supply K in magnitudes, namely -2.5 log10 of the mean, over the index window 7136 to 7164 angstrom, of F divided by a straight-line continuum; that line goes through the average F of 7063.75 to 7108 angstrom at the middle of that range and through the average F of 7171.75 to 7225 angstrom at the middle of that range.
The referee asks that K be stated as 0.03 mag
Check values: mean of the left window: 9.8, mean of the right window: 9.4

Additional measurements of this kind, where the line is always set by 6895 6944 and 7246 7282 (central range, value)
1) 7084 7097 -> 0.00 mag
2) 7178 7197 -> 0.05 mag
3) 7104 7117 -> 0.03 mag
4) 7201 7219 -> 0.04 mag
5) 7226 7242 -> -0.02 mag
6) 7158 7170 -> 0.09 mag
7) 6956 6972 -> -0.03 mag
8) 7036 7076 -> 0.02 mag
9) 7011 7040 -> -0.02 mag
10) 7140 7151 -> 0.07 mag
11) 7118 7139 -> 0.02 mag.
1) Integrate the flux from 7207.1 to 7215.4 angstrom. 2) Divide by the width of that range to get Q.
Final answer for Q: 9.44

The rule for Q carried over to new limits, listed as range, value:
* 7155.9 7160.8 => 9.18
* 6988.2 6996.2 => 10.2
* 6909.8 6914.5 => 11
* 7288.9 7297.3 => 9.79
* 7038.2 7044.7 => 9.55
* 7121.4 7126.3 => 9.9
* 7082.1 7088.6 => 10.3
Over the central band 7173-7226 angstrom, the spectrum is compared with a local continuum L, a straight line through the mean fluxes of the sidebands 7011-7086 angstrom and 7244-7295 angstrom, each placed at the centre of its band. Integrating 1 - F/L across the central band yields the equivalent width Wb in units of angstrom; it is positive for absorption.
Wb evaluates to 1.7 angstrom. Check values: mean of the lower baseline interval 9.99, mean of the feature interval 9.39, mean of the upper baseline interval 9.56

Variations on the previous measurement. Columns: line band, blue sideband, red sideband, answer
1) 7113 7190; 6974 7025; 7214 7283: 3.6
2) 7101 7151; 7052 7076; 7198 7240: 0.4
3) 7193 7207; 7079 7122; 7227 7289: 0.3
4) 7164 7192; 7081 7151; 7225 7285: 1.3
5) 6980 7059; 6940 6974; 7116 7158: -1.8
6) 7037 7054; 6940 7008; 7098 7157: -0.1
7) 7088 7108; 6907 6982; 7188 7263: 0.0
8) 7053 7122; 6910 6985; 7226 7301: 1.0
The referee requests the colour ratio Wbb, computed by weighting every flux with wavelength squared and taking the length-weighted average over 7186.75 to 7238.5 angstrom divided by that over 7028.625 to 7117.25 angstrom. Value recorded 1.0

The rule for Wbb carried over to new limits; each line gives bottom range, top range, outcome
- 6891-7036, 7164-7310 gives 1.02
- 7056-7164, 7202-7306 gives 1.04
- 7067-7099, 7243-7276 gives 1.02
